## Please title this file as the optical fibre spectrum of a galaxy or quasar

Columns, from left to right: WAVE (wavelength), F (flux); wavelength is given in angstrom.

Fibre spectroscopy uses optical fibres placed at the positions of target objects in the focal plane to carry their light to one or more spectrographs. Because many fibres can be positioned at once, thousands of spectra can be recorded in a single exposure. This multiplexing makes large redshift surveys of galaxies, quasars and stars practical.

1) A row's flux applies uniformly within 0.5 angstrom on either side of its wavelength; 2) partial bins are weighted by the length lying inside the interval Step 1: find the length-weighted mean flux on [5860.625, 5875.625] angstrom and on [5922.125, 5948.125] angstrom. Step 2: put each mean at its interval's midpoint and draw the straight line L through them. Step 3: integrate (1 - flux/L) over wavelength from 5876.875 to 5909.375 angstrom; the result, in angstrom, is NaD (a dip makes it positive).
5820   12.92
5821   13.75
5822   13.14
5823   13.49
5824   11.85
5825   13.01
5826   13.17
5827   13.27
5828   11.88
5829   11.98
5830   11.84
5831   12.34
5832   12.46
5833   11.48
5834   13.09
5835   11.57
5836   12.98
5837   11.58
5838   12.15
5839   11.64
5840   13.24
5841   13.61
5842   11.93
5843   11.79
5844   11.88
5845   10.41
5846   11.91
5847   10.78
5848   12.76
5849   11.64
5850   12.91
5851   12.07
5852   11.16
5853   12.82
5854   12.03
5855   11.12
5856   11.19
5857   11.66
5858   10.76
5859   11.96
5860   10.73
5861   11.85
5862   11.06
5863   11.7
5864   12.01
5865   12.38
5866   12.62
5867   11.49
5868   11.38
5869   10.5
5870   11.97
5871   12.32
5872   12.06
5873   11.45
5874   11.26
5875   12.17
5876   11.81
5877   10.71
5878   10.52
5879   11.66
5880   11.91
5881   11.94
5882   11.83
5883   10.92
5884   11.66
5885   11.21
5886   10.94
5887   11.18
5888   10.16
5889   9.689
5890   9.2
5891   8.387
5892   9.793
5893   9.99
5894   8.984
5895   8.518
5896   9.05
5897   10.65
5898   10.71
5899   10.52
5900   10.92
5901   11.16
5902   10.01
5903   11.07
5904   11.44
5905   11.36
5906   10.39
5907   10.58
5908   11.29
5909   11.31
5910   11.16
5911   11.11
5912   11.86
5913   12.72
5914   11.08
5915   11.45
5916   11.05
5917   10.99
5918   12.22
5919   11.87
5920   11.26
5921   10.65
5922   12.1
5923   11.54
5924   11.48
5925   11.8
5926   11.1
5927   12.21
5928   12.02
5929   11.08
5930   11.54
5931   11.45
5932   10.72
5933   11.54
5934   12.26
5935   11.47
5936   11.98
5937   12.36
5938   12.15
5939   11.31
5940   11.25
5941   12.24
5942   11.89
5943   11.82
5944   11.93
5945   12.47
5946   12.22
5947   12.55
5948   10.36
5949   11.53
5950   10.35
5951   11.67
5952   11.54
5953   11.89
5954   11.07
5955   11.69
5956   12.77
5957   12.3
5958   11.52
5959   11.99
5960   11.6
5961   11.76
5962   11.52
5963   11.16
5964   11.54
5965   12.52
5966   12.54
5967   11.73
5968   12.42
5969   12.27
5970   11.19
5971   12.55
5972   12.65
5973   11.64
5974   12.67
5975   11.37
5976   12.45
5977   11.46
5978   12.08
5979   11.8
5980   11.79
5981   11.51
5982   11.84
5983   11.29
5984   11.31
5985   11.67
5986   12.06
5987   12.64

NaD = 3.20 angstrom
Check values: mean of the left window 11.7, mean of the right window 11.7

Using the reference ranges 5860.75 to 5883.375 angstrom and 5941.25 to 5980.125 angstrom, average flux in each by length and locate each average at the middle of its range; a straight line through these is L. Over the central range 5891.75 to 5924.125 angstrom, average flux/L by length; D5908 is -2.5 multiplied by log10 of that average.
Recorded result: 0.08 mag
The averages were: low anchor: 11.6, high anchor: 11.9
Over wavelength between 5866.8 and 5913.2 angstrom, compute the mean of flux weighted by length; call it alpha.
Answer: 10.9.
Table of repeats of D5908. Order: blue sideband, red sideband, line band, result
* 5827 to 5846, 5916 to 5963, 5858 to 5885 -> 0.035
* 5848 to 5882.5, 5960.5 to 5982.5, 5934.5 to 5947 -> -0.008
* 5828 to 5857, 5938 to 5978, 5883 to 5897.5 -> 0.193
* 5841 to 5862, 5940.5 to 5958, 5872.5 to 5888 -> 0.033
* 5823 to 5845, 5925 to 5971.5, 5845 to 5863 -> 0.052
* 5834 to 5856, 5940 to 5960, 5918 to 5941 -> 0.017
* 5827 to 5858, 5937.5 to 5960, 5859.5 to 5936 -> 0.066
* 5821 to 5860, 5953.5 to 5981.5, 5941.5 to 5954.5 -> 0.028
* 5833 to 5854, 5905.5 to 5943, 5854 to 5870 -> 0.040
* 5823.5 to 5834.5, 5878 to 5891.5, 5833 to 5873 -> -0.013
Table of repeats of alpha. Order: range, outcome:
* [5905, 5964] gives 11.6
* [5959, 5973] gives 11.9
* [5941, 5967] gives 11.8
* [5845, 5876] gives 11.7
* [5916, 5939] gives 11.6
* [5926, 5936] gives 11.6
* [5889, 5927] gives 10.8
